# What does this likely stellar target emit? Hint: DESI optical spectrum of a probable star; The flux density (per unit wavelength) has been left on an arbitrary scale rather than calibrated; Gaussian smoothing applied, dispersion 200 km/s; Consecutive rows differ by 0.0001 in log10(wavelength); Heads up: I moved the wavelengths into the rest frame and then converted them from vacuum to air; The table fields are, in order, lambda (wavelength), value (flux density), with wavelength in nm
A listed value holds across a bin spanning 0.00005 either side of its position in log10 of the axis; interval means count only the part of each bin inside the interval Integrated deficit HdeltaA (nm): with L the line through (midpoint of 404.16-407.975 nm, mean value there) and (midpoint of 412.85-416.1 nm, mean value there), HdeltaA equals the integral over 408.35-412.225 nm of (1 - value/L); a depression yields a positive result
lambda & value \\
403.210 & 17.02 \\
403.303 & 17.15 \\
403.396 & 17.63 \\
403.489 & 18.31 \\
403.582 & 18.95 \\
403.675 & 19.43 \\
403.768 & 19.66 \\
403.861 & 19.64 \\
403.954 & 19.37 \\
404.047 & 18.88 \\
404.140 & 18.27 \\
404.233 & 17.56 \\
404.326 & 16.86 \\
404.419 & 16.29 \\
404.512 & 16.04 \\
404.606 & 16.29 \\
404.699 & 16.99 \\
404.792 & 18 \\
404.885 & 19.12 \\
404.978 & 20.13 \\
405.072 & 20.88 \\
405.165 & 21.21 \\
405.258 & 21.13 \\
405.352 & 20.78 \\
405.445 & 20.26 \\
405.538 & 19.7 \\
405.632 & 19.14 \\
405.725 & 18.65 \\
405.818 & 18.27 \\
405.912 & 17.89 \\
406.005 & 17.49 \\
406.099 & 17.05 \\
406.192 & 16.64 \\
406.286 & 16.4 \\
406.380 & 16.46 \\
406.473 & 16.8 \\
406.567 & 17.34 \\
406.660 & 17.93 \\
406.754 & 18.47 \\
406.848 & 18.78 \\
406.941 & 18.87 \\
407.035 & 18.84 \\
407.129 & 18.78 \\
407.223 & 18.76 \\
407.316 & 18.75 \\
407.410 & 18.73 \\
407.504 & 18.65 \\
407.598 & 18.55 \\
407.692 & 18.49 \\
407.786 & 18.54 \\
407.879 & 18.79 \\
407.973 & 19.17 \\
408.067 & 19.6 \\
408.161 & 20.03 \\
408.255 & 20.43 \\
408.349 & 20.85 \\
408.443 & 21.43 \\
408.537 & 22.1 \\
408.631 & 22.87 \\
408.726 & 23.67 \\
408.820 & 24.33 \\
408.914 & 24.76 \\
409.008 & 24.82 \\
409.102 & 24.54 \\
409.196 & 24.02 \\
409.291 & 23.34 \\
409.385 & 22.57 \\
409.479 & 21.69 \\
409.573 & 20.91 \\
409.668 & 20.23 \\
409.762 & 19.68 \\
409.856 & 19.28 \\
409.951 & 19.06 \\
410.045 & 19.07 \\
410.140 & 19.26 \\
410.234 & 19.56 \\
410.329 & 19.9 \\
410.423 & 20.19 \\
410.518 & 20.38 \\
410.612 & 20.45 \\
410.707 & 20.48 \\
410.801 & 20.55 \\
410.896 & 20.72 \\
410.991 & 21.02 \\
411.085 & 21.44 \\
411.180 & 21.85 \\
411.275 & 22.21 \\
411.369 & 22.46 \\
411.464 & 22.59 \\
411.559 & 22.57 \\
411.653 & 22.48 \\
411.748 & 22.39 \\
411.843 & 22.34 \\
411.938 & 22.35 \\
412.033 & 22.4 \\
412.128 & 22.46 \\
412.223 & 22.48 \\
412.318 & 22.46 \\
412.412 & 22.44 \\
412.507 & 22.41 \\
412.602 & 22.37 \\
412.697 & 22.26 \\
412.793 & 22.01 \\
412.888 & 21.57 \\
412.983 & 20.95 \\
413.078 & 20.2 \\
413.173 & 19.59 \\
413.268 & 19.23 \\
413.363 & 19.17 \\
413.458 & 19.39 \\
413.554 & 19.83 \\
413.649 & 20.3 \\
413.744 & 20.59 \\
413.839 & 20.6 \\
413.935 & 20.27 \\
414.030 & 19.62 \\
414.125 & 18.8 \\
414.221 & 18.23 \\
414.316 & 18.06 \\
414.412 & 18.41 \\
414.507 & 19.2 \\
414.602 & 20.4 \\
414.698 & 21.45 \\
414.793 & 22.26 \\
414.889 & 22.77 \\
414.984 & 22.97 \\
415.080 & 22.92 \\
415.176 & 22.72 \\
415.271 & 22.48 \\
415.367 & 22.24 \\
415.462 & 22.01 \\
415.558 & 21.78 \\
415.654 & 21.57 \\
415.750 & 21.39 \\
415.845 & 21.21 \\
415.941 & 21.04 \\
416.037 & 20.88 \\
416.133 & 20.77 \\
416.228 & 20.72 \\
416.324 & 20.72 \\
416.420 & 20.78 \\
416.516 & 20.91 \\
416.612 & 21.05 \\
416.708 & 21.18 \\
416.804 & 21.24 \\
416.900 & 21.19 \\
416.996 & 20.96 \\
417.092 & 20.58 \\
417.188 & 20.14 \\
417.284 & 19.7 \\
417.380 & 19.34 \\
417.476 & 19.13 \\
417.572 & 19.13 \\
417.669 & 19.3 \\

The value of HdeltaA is -0.43 nm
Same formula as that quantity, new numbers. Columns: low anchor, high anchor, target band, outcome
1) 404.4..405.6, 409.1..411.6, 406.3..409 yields 0.05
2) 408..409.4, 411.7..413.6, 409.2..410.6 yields 0.11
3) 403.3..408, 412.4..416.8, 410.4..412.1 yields -0.14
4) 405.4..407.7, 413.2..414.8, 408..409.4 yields -0.29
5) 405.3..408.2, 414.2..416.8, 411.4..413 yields -0.17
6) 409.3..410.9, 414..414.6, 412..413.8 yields -0.17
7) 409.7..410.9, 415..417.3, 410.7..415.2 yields -0.15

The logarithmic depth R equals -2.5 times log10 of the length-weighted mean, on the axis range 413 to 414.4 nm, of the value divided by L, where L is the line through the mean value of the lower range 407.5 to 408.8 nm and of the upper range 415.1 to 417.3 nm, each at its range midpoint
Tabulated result 0.07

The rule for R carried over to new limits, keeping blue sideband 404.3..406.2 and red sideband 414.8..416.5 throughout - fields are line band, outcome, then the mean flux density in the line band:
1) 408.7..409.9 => -0.15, 22.6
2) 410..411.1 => 0.00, 20.2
